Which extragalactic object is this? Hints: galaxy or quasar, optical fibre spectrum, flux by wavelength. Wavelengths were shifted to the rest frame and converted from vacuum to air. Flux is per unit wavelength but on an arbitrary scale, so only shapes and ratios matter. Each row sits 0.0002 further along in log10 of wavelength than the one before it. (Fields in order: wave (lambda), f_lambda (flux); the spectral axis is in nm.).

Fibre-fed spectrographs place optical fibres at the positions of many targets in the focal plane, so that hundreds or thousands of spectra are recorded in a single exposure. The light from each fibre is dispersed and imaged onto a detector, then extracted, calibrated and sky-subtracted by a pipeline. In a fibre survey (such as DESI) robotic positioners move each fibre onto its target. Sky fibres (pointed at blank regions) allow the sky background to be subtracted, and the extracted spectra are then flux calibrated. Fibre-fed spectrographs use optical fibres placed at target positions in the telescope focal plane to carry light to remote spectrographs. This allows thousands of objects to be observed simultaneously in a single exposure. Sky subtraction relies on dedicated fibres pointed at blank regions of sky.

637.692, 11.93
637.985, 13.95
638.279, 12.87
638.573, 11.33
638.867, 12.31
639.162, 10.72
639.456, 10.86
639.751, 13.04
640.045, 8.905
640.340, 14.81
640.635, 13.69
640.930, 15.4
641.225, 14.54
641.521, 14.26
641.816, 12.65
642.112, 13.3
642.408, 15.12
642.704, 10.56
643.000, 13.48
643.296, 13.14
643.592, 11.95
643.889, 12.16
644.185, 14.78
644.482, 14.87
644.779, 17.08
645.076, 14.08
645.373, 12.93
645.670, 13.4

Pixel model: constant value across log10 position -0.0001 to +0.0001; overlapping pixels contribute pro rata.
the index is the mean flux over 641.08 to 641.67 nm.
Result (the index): 14.4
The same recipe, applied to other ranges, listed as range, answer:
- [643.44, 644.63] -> 13.4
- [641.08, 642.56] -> 14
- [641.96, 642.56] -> 14.2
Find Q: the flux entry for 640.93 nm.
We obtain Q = 15.4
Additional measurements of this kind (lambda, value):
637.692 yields 11.93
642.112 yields 13.3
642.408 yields 15.12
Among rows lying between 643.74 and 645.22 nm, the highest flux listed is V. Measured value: 17.08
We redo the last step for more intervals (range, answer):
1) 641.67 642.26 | 13.3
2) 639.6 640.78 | 14.81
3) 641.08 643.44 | 15.12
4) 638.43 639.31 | 12.31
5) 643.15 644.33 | 14.78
